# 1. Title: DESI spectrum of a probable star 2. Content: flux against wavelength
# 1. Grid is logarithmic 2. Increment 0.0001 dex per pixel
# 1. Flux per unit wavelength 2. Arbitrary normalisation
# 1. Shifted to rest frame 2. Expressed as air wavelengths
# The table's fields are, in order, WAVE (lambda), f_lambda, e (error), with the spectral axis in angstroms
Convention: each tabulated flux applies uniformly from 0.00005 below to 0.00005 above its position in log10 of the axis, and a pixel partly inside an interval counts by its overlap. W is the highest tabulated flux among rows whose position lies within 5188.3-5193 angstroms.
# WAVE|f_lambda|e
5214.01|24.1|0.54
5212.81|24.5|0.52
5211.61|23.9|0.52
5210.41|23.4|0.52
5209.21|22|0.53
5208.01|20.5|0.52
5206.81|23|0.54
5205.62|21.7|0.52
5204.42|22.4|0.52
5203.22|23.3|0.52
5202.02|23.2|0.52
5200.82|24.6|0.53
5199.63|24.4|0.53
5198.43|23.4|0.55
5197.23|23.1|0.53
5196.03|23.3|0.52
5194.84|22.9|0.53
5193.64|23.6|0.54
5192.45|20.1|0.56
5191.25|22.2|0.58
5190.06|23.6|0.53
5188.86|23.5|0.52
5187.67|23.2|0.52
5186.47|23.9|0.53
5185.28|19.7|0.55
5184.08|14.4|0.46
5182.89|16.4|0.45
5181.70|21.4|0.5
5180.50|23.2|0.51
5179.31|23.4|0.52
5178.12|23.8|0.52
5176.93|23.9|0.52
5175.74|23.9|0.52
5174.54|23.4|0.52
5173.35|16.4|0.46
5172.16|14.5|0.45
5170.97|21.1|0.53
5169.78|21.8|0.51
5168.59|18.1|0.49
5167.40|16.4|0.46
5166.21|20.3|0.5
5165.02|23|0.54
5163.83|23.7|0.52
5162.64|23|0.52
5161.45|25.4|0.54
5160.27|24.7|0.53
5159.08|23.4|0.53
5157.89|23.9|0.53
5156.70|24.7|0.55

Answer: 23.6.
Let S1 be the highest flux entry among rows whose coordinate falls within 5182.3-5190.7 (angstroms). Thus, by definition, 23.9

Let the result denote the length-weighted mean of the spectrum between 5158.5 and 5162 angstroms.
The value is 24.5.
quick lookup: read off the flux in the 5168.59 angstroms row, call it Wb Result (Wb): 18.1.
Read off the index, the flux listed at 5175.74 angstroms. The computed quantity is 23.9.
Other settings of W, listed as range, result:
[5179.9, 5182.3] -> 23.2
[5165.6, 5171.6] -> 21.8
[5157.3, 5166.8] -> 25.4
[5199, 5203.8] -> 24.6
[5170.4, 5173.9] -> 21.1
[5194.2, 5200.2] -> 24.4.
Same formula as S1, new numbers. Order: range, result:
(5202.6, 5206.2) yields 23.3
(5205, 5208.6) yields 23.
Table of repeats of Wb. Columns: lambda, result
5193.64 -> 23.6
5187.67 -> 23.2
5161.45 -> 25.4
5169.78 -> 21.8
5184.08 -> 14.4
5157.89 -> 23.9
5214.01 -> 24.1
